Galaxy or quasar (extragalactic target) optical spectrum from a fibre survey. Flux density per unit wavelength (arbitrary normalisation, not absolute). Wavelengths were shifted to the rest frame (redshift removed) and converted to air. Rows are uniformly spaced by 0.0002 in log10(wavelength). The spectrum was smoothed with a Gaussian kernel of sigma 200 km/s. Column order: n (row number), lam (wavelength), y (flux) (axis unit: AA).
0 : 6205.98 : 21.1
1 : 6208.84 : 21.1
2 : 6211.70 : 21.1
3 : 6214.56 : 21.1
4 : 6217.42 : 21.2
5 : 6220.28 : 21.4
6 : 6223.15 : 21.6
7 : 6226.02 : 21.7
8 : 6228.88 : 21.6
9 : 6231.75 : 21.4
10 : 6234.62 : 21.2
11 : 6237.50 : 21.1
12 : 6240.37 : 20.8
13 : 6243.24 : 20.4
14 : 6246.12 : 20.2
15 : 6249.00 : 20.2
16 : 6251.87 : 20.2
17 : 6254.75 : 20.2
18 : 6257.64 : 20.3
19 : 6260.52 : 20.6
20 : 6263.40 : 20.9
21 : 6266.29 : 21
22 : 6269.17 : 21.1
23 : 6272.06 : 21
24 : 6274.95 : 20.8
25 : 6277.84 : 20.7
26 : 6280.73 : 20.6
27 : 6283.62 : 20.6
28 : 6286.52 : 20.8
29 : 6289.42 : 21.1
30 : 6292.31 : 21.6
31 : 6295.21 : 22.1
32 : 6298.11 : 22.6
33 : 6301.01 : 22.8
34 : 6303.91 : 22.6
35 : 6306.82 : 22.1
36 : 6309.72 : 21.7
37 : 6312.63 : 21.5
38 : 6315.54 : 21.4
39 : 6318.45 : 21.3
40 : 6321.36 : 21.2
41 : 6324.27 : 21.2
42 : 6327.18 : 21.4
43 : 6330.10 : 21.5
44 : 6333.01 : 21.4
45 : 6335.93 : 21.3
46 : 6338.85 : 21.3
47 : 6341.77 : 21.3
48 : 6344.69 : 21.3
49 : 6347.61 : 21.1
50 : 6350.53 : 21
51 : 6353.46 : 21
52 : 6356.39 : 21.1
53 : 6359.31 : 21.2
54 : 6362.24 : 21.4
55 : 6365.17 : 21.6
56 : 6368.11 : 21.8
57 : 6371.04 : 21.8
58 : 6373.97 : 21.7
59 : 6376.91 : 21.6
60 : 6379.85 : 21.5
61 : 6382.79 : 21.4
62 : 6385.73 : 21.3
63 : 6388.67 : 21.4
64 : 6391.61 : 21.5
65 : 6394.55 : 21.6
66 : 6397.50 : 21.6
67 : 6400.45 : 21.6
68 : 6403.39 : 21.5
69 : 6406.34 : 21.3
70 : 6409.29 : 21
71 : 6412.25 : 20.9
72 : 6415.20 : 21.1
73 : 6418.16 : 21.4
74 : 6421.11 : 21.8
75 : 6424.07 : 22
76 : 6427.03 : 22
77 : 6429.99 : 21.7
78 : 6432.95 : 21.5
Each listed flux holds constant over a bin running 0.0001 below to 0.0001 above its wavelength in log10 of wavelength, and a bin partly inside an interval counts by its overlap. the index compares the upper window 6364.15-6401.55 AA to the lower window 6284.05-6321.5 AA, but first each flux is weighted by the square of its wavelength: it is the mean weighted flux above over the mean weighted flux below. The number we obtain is 1.02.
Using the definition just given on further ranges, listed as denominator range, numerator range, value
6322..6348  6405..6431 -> 1.03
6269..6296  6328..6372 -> 1.04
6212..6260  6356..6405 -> 1.08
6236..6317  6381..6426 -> 1.06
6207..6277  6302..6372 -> 1.06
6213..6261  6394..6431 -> 1.09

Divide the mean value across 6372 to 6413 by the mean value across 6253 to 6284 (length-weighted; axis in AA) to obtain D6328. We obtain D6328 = 1.04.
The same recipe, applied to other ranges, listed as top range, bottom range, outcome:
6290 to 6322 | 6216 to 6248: 1.04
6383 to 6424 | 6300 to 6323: 0.98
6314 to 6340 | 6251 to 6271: 1.03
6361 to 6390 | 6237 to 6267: 1.05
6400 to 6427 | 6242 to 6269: 1.05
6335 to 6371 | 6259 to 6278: 1.02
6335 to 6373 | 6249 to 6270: 1.04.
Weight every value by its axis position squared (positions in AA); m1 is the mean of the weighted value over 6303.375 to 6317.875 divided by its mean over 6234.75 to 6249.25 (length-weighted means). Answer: 1.1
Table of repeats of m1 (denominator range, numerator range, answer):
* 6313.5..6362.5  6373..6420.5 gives 1.03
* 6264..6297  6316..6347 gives 1.03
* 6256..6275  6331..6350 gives 1.05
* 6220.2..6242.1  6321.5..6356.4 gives 1.03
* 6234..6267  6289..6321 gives 1.08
